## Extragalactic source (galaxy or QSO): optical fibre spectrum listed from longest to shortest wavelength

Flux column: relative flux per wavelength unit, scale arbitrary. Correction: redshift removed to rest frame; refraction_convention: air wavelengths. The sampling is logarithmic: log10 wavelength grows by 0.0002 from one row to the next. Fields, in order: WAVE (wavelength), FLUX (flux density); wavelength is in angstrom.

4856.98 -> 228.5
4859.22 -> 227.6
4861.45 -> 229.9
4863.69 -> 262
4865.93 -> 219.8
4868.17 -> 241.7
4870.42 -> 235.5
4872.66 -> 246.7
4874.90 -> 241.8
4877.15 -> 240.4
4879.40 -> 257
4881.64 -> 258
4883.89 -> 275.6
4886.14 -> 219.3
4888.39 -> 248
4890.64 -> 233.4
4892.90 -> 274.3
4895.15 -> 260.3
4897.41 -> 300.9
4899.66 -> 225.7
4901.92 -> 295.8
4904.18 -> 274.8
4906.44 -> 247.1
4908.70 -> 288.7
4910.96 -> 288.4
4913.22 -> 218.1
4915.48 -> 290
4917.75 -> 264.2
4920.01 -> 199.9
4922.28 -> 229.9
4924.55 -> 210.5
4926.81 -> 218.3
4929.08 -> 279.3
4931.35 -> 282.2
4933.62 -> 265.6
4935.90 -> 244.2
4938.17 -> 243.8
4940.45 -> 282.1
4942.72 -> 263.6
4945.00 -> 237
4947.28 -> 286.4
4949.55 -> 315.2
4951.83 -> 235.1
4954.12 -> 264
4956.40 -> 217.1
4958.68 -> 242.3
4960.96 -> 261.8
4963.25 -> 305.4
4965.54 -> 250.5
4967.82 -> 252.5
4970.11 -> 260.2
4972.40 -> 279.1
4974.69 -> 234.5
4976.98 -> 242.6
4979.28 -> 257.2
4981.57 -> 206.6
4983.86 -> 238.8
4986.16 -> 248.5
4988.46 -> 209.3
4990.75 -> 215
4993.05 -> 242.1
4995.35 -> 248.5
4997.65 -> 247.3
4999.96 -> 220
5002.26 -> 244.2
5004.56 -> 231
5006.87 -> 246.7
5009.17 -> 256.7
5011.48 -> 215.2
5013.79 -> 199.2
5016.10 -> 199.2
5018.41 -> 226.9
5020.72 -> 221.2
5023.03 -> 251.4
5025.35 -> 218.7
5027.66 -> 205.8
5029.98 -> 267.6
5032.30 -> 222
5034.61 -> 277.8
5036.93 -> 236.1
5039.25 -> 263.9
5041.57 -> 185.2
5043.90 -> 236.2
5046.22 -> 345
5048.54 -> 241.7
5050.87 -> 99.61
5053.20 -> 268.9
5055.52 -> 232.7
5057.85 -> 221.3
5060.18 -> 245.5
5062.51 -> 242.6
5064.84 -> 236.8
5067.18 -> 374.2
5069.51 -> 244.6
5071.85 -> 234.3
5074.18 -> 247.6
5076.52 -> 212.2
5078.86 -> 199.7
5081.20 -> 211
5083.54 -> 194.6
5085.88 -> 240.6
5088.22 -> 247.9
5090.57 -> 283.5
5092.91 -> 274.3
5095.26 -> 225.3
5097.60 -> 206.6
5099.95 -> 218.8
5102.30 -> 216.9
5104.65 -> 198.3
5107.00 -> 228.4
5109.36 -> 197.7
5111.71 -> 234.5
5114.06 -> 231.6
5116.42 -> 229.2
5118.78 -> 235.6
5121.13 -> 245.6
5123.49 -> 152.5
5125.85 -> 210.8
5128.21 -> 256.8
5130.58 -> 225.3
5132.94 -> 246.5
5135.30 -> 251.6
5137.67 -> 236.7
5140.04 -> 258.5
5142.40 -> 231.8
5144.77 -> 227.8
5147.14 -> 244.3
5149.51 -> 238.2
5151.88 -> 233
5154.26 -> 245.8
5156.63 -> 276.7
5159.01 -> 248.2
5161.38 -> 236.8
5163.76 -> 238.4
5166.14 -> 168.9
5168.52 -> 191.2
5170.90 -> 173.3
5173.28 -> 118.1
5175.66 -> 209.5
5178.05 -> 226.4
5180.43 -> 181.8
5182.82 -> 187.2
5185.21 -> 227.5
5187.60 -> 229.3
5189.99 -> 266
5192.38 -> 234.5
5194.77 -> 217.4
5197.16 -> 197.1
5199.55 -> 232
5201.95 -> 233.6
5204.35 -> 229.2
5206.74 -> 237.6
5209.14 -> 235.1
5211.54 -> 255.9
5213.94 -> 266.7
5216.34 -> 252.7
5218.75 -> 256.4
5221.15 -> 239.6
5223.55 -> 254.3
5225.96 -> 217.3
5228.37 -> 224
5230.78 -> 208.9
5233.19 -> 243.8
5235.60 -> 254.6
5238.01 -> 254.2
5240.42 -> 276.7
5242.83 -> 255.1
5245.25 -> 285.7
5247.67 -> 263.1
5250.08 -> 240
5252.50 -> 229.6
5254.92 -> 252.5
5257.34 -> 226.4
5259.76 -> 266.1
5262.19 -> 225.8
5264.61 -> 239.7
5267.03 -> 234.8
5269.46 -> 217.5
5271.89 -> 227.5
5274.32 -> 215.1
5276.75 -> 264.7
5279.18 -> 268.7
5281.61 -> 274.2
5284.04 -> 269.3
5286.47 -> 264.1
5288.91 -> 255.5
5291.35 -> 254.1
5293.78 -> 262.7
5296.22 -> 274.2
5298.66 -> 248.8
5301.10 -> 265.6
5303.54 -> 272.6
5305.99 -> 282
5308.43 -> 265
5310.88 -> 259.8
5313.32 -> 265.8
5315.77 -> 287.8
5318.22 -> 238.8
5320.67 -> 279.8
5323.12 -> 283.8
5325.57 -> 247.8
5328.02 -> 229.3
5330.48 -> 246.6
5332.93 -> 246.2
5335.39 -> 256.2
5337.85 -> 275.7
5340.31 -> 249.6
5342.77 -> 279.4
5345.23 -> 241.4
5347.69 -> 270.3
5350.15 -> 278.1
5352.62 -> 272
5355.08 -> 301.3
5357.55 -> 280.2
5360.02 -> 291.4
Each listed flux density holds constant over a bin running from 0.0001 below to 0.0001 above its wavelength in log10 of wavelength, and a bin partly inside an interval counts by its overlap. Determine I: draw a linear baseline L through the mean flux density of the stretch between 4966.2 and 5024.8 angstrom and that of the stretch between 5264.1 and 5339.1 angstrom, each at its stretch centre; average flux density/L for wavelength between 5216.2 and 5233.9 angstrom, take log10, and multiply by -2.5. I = 0.07 mag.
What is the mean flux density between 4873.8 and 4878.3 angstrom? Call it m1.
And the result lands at 241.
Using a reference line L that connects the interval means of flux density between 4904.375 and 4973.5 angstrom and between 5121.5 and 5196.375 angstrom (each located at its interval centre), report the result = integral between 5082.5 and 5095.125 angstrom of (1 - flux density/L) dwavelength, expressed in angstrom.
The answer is -0.72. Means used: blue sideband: 258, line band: 247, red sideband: 222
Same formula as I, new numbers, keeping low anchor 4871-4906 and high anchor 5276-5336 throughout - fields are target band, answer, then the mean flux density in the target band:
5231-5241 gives 0.04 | 251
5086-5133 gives 0.14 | 228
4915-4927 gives 0.10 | 234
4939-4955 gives -0.05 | 269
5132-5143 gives 0.06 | 246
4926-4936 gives -0.01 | 260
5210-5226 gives 0.04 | 251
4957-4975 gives -0.01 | 261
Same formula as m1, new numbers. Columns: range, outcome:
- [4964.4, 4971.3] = 255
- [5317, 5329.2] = 256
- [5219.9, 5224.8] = 247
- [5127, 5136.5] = 245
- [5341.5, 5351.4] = 267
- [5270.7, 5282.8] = 250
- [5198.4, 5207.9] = 233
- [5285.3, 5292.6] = 258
